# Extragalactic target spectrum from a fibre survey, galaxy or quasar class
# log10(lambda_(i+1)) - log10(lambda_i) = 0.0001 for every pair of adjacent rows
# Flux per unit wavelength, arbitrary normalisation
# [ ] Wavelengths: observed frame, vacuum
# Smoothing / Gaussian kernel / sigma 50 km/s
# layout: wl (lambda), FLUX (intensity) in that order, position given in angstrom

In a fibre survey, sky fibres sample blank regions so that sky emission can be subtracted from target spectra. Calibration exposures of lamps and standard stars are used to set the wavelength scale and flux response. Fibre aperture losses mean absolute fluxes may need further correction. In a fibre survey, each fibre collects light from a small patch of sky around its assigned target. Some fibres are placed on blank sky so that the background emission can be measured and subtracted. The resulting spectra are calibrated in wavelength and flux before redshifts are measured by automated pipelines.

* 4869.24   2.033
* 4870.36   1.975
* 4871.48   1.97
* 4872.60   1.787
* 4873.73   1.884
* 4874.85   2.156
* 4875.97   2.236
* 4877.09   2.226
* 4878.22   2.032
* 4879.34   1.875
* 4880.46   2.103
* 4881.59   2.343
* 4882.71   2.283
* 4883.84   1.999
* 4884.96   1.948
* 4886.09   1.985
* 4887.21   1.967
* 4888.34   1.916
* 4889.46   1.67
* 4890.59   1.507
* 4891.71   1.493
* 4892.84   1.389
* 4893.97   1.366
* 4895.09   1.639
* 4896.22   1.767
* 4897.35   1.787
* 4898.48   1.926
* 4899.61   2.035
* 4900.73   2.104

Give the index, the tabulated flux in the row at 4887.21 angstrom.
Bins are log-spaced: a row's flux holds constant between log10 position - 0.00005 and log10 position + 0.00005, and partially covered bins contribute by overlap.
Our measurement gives 1.967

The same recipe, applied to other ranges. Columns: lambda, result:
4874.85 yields 2.156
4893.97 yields 1.366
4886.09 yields 1.985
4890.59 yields 1.507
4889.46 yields 1.67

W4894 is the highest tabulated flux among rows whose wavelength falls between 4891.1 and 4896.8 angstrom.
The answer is 1.767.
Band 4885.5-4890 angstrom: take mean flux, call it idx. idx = 1.89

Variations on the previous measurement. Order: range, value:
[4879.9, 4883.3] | 2.24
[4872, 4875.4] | 1.94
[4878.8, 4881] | 1.99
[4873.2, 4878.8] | 2.11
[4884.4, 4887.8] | 1.97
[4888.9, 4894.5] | 1.49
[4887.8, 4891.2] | 1.7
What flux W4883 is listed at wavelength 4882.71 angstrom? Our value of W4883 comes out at 2.283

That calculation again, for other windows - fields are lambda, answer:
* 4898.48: 1.926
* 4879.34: 1.875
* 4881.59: 2.343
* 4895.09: 1.639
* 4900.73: 2.104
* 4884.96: 1.948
